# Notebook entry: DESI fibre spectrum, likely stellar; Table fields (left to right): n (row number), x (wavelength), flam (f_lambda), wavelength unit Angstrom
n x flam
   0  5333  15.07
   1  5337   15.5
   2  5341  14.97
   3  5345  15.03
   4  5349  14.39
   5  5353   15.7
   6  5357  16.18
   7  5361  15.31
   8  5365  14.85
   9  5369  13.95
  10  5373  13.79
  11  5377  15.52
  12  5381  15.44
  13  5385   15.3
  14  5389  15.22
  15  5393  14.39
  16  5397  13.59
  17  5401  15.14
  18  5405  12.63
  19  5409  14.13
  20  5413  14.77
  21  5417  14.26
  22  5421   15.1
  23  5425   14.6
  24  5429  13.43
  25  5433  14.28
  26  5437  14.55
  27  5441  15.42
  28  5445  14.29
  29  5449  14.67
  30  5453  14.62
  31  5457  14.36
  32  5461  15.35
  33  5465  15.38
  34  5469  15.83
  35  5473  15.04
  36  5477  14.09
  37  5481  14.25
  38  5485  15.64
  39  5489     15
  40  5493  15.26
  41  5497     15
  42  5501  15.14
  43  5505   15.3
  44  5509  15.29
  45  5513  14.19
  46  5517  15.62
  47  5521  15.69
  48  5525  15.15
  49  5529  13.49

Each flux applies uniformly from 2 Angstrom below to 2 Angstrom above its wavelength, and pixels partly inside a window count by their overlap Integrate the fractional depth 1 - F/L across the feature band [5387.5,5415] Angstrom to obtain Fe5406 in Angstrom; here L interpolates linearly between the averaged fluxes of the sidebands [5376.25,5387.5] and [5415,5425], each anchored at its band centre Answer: 1.42 Angstrom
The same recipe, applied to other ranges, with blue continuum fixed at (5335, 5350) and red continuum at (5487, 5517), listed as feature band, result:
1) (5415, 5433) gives 0.8 Angstrom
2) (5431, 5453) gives 0.6 Angstrom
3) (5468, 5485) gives 0.2 Angstrom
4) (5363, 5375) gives 0.7 Angstrom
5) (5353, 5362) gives -0.5 Angstrom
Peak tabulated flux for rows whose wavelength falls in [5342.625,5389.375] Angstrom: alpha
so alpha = 16.18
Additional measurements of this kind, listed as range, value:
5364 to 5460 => 15.52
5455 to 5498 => 15.83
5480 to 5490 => 15.64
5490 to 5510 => 15.3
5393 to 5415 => 15.14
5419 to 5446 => 15.42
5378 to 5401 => 15.44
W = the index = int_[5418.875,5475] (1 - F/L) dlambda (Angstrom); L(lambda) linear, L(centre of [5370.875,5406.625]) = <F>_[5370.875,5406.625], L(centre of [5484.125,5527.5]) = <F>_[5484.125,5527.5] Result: 0.4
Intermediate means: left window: 14.6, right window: 15.2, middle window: 14.8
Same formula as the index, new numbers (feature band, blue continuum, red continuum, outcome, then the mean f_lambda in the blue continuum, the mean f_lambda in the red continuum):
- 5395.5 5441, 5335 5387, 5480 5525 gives 2.5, 15.1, 15.1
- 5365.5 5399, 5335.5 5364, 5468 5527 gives 1.3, 15.3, 15.1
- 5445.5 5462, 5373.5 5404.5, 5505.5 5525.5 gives 0.4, 14.8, 15.2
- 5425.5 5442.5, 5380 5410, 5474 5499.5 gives 0.3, 14.5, 14.9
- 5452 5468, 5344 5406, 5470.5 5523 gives 0.0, 14.8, 15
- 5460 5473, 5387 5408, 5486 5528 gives -0.6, 14.2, 15.1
